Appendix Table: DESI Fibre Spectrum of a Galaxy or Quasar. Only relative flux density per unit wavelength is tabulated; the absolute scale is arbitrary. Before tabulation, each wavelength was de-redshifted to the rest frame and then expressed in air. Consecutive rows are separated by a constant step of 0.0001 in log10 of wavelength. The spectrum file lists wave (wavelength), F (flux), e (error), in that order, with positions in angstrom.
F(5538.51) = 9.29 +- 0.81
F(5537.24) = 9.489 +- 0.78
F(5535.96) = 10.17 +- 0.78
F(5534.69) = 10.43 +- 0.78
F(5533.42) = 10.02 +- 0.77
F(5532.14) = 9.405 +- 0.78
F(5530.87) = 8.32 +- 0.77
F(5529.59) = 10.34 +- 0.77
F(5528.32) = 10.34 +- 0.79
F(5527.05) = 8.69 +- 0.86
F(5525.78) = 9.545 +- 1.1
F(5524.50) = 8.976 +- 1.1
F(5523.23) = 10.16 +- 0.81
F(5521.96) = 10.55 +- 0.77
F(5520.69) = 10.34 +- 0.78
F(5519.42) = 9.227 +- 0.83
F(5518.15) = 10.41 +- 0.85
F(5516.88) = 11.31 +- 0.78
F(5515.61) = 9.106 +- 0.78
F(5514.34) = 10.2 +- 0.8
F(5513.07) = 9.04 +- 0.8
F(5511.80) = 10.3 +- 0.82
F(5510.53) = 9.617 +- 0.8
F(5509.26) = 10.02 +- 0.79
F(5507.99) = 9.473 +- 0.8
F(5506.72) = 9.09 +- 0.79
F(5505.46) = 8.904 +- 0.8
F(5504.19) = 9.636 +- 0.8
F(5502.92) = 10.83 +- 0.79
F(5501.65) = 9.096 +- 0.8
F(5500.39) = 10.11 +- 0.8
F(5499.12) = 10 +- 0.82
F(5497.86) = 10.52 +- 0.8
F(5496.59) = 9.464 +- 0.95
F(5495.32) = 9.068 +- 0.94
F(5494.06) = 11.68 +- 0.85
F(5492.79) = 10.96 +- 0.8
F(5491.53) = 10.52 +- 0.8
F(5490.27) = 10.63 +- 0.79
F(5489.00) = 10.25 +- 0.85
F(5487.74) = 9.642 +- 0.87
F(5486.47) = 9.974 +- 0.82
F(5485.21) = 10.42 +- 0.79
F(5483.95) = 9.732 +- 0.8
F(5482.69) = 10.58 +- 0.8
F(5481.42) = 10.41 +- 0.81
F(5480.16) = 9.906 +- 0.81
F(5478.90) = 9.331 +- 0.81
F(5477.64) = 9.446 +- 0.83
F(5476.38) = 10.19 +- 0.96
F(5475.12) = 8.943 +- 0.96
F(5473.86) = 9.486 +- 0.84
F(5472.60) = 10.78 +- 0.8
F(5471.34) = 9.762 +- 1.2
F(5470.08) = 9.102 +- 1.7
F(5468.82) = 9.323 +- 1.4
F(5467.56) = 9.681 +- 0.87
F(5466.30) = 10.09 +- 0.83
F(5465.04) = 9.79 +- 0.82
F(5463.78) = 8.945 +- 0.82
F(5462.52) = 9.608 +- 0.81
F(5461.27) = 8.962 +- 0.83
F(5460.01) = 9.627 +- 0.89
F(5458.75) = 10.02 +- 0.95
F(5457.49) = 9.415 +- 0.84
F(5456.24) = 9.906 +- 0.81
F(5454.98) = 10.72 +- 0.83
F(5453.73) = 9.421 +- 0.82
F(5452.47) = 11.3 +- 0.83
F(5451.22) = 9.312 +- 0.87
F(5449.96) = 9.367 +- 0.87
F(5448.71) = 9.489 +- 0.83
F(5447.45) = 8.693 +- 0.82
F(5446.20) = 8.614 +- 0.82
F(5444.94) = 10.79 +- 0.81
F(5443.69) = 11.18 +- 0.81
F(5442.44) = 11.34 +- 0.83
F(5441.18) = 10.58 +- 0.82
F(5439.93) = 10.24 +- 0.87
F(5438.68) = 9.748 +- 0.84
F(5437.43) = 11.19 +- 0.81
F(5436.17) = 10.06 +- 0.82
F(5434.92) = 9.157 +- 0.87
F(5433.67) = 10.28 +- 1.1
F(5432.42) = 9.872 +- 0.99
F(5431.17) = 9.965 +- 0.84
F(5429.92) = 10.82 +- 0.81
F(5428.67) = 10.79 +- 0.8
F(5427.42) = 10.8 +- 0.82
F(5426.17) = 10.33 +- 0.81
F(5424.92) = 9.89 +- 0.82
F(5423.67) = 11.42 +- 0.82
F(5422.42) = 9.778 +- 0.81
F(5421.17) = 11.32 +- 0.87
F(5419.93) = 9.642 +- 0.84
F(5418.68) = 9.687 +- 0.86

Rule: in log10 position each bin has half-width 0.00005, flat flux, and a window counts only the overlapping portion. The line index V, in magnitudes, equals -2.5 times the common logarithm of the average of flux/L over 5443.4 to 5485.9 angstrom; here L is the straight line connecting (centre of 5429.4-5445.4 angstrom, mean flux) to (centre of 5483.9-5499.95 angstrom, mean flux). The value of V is 0.06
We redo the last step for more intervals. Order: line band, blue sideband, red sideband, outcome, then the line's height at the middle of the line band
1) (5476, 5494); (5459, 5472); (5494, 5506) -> -0.05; 9.7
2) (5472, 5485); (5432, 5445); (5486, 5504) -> 0.04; 10.2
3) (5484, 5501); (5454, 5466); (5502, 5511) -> -0.06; 9.64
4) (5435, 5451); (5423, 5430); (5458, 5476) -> 0.02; 10.2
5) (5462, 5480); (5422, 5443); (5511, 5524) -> 0.07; 10.2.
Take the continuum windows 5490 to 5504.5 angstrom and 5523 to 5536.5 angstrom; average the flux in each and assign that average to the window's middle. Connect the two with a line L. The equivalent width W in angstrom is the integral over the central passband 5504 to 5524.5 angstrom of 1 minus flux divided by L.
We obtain 0.2 angstrom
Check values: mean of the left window 10.2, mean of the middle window 9.82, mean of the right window 9.66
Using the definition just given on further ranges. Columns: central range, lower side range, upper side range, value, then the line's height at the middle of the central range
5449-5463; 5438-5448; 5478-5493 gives 0.5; 10.2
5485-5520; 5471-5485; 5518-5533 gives -0.7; 9.78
